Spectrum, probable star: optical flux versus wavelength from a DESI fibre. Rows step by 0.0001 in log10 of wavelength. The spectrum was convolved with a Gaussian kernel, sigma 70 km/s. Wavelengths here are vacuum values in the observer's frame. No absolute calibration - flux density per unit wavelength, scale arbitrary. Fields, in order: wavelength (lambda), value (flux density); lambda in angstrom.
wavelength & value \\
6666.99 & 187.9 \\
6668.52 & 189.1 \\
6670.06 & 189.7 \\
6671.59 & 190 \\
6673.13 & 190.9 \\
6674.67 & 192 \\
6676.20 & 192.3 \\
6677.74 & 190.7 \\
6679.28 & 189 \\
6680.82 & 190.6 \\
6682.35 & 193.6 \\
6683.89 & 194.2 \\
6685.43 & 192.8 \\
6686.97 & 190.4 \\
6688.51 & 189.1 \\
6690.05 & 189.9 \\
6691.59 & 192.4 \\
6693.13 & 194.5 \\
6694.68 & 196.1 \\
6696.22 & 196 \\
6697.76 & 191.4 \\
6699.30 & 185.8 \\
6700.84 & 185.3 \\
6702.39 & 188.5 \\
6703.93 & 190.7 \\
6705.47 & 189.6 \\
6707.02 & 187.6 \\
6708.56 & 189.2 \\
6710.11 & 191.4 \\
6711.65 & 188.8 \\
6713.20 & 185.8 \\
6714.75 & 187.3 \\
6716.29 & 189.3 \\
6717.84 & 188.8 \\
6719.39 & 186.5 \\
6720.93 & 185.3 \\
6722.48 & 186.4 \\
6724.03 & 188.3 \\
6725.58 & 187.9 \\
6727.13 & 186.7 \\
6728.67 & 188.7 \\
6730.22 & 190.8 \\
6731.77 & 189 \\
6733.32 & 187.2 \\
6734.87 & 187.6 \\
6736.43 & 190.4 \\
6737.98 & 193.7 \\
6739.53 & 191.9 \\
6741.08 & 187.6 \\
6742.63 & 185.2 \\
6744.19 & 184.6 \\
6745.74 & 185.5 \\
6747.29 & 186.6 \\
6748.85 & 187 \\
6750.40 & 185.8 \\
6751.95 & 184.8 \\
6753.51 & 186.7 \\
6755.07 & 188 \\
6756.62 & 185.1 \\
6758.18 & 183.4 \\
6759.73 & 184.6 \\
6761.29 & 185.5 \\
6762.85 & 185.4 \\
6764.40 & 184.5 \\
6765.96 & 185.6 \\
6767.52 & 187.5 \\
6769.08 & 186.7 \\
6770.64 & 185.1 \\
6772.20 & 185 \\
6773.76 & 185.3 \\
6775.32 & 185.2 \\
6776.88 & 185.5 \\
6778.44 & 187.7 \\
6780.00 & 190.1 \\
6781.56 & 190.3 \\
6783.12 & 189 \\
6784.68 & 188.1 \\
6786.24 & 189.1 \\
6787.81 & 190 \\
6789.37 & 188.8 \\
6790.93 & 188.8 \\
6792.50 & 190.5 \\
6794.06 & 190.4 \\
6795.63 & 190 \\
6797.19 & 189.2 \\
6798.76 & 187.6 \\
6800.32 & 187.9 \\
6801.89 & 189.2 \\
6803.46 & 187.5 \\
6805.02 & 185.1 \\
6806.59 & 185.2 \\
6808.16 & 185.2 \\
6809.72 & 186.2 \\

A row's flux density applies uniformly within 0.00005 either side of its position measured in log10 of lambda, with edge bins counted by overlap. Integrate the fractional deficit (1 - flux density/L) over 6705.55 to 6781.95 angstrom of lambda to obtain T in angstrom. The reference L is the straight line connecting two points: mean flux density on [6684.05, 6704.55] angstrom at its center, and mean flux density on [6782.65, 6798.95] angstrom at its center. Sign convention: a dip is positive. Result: 1.2 angstrom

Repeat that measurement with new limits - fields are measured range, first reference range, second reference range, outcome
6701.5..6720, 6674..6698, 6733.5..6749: 0.16 angstrom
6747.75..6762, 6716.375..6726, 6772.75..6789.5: 0.15 angstrom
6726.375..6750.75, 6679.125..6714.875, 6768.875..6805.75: 0.17 angstrom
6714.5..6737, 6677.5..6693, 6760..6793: 0.19 angstrom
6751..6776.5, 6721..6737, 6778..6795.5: 0.45 angstrom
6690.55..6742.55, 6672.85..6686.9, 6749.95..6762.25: -0.14 angstrom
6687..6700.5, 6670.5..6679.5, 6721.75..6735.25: -0.12 angstrom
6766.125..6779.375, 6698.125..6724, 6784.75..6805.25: 0.18 angstrom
